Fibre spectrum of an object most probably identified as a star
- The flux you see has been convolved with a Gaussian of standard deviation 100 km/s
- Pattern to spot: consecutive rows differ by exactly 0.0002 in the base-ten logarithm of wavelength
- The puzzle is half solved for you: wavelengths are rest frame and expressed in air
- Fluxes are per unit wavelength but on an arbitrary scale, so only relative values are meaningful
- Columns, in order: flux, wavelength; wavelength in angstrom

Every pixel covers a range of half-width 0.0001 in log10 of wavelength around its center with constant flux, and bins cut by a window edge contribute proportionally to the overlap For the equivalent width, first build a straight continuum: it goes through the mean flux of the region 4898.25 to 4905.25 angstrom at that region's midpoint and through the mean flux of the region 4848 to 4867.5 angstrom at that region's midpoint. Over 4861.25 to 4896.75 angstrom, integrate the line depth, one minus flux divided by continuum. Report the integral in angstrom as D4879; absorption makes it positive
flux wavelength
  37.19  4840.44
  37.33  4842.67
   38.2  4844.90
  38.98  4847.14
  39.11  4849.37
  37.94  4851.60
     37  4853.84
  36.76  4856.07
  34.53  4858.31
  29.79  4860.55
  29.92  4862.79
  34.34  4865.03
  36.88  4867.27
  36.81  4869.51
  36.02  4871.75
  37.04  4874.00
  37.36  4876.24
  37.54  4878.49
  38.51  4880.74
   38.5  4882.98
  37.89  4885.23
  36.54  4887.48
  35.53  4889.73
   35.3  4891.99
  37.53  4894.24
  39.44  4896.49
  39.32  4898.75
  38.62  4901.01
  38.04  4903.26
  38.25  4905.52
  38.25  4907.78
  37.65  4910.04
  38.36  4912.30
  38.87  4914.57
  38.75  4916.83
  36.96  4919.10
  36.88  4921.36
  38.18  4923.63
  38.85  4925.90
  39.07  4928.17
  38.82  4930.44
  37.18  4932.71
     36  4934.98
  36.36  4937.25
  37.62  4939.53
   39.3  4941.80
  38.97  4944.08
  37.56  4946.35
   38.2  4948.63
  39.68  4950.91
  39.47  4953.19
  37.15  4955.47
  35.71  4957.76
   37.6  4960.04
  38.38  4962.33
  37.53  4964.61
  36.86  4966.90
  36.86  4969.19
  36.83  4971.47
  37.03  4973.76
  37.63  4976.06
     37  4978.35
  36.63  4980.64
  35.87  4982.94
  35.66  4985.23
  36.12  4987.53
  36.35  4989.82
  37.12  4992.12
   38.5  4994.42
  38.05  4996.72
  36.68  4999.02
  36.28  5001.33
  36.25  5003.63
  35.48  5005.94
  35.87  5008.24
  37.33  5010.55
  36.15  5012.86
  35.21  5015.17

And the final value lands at 0.4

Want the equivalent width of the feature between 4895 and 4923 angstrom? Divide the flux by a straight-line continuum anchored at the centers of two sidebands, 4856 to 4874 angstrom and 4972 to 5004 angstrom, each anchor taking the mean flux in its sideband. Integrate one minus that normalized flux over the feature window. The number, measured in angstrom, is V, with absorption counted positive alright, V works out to -2.39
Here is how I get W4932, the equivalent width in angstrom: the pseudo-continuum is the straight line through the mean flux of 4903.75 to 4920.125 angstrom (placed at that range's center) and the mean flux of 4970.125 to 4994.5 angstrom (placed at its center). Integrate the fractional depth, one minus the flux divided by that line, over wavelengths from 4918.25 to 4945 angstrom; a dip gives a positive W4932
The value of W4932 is -0.1 angstrom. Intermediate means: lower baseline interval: 38.1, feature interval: 37.9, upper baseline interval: 36.7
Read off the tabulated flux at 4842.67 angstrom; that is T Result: 37.33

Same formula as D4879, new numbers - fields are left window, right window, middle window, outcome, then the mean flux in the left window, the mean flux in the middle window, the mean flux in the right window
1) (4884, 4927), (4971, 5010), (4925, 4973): -0.7 angstrom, 37.8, 37.8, 36.7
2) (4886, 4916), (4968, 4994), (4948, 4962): -0.3 angstrom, 37.8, 38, 36.7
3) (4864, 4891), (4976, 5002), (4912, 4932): -0.8 angstrom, 36.9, 38.3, 36.8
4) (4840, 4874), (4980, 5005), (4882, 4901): -0.7 angstrom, 36.1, 37.6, 36.7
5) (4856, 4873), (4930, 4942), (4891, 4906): -1.0 angstrom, 34.2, 38.1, 37.4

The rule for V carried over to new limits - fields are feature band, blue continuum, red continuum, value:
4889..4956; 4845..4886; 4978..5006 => -2.8 angstrom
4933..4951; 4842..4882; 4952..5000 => -0.5 angstrom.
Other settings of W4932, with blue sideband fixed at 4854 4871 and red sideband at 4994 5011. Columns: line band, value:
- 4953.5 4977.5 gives -0.8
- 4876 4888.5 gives -1.1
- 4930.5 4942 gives -0.5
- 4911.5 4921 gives -0.8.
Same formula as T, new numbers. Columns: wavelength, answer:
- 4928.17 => 39.07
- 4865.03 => 34.34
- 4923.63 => 38.18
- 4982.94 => 35.87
